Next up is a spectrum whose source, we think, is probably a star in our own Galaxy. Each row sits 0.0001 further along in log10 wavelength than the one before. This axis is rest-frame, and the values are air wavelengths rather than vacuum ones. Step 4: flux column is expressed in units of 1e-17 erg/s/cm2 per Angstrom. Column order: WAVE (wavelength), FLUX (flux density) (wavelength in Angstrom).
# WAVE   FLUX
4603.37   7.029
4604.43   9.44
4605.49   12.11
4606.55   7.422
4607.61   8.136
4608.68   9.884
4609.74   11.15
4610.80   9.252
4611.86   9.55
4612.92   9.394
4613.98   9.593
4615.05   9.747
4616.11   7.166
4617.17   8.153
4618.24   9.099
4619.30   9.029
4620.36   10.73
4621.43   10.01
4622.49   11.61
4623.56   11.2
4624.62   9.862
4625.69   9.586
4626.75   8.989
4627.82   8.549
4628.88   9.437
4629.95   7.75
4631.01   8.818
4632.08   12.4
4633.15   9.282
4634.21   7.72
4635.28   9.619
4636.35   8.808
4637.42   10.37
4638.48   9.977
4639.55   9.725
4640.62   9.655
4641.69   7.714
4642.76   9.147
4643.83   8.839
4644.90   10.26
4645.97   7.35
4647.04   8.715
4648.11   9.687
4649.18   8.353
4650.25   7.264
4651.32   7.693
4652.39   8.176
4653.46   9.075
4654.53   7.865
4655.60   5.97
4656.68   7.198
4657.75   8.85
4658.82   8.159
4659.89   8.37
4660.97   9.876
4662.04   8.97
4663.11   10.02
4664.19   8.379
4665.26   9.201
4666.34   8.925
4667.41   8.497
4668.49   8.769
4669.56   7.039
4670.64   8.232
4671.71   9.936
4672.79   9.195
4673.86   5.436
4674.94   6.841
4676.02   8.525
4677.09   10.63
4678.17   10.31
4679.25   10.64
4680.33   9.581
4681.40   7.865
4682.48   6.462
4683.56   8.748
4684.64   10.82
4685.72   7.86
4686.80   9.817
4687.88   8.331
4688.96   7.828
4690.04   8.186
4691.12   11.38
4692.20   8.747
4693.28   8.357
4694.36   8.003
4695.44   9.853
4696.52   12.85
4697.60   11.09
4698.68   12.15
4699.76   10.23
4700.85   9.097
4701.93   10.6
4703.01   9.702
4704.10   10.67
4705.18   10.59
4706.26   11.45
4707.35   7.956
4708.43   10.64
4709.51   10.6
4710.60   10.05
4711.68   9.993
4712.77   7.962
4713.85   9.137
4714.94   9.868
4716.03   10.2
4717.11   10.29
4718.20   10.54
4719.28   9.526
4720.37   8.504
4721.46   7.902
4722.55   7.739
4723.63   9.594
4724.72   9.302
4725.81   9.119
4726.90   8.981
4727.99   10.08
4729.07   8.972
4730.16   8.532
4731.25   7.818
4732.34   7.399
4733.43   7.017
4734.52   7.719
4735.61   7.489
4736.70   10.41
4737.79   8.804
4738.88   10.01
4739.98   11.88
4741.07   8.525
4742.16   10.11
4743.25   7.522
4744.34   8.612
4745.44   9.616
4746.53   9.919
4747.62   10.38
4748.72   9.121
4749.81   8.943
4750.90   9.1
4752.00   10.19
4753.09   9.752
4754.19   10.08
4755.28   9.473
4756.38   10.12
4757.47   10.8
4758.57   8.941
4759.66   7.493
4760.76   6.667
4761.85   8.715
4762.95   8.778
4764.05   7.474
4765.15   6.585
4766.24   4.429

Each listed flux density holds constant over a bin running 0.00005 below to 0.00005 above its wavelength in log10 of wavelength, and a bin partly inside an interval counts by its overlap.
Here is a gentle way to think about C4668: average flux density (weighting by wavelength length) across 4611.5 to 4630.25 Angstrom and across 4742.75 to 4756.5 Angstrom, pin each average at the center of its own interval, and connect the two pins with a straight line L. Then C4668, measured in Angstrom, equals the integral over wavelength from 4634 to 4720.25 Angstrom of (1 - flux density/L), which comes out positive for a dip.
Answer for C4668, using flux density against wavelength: 2.6 Angstrom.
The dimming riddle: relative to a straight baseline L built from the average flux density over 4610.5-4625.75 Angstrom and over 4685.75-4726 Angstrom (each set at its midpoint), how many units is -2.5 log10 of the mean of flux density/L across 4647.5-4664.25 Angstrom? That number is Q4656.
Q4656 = 0.15 mag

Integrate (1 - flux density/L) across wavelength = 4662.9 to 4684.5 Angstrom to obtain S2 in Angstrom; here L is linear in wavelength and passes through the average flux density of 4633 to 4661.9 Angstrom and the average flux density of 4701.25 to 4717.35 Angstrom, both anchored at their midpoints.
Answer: 1.2 Angstrom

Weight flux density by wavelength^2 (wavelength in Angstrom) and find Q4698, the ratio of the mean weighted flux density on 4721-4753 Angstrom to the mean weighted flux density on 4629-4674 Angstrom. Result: 1.07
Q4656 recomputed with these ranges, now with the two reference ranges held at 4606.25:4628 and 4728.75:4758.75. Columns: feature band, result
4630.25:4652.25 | 0.044 mag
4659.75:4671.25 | 0.071 mag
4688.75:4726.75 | -0.051 mag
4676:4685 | 0.003 mag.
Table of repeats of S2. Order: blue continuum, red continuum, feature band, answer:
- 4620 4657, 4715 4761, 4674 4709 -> -1.54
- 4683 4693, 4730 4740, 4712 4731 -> -1.07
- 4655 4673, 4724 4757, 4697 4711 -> -2.38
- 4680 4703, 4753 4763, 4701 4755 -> -0.77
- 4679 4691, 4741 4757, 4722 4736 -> 1.21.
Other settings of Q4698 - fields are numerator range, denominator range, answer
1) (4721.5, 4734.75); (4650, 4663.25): 1.07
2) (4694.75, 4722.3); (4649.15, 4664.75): 1.24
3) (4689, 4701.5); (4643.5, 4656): 1.22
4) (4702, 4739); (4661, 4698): 1.05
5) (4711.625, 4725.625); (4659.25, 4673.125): 1.07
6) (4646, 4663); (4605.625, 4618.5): 0.93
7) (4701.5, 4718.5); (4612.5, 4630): 1.10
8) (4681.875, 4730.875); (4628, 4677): 1.12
